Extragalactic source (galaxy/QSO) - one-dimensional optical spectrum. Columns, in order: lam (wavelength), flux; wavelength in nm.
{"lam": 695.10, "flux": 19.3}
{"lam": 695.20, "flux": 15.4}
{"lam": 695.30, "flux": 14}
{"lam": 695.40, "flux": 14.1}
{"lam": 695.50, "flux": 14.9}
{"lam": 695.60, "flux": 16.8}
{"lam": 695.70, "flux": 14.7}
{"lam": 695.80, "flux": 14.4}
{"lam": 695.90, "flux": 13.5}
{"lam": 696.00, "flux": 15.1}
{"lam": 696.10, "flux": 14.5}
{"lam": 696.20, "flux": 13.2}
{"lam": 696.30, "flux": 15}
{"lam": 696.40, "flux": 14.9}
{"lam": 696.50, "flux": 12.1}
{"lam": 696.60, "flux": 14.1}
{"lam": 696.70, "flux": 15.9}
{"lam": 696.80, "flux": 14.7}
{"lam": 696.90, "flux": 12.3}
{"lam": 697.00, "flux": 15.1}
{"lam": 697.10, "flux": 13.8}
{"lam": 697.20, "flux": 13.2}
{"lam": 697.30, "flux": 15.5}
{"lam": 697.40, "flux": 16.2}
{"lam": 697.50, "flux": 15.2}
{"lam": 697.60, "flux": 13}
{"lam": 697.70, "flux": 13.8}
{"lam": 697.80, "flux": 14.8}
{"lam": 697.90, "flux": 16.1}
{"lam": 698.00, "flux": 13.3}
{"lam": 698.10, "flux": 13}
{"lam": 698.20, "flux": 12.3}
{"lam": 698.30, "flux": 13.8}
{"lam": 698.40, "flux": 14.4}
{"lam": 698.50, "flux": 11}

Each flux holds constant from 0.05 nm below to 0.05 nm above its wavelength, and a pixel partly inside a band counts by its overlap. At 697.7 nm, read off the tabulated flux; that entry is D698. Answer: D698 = 13.8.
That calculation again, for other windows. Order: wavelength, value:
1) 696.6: 14.1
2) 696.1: 14.5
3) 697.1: 13.8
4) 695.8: 14.4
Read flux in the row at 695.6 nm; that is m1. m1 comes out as 16.8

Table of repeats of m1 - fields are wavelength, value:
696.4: 14.9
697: 15.1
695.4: 14.1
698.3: 13.8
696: 15.1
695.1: 19.3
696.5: 12.1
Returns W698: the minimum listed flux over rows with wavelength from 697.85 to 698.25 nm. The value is 12.3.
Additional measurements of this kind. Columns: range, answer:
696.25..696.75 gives 12.1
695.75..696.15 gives 13.5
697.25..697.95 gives 13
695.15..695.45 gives 14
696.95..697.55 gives 13.2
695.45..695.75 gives 14.7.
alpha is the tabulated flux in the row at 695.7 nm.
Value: 14.7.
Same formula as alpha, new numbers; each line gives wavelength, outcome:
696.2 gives 13.2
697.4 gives 16.2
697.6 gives 13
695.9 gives 13.5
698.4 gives 14.4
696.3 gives 15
